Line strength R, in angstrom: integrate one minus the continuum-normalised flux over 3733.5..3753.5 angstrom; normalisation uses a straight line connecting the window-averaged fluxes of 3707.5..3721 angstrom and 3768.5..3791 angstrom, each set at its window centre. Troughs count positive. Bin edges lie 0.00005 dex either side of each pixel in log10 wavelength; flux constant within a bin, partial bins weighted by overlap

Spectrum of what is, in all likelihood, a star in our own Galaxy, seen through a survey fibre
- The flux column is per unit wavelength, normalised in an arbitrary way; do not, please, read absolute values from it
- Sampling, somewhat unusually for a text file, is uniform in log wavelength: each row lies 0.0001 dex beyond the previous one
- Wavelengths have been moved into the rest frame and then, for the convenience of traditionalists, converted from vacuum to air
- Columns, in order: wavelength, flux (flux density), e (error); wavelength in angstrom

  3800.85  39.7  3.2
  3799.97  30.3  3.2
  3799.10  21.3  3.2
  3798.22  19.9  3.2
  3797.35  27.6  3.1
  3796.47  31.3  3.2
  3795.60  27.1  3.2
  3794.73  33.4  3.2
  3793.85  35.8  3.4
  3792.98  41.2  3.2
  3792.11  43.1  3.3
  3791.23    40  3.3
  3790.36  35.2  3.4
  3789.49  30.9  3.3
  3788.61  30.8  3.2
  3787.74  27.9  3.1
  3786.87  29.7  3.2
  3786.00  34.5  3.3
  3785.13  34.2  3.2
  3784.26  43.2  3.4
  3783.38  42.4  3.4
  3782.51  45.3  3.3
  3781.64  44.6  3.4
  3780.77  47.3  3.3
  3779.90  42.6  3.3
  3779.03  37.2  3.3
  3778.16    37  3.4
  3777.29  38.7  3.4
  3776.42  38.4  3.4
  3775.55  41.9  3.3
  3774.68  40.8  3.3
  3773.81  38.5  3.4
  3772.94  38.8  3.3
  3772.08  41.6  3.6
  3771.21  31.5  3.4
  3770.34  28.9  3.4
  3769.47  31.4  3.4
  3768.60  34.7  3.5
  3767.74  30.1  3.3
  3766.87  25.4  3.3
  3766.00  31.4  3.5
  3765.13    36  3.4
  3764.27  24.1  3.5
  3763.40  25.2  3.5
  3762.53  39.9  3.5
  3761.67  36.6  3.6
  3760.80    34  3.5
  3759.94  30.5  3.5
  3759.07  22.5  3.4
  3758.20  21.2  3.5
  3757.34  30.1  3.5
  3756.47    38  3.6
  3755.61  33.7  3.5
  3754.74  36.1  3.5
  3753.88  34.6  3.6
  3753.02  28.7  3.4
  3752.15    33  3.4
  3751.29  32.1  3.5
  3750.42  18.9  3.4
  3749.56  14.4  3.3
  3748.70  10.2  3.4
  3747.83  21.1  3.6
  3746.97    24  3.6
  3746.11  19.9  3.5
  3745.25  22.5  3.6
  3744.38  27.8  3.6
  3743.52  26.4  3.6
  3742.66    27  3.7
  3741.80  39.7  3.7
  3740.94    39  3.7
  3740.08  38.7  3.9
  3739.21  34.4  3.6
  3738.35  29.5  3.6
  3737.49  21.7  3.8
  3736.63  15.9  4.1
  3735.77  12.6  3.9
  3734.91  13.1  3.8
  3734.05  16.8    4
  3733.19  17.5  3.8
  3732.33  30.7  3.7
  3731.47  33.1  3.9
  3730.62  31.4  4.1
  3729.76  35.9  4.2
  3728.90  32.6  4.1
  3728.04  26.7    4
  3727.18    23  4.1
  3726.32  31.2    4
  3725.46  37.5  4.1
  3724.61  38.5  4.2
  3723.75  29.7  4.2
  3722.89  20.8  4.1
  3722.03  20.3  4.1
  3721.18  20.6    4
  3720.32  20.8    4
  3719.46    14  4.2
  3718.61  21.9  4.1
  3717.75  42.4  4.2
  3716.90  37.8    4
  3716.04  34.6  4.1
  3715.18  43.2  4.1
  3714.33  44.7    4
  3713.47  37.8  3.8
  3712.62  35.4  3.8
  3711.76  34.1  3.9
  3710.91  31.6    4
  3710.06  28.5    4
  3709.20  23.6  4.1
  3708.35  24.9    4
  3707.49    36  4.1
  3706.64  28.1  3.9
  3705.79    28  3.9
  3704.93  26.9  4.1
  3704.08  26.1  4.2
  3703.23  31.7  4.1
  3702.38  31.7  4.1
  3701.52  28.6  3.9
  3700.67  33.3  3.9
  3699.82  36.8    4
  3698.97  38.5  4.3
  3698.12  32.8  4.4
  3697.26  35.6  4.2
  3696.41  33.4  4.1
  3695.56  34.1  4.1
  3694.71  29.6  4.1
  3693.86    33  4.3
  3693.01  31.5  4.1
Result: 5.56 angstrom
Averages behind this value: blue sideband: 31.6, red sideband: 37.3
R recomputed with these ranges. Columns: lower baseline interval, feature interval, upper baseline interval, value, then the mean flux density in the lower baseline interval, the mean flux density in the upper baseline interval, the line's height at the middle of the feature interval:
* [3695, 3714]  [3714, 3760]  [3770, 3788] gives 9.07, 31.8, 38.5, 34.7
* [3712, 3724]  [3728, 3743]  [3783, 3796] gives 1.88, 30.3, 35.3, 31.5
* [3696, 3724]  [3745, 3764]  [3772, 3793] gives 4.26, 30.7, 38.5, 35.5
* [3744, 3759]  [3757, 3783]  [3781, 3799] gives -3.81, 26.2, 34.8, 30.3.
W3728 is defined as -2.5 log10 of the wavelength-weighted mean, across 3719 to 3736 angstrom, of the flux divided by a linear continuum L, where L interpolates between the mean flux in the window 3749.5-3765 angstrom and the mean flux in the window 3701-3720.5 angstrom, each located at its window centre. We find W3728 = 0.204 mag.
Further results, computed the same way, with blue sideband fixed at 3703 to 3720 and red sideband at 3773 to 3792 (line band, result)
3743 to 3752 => 0.494 mag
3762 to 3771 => 0.191 mag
